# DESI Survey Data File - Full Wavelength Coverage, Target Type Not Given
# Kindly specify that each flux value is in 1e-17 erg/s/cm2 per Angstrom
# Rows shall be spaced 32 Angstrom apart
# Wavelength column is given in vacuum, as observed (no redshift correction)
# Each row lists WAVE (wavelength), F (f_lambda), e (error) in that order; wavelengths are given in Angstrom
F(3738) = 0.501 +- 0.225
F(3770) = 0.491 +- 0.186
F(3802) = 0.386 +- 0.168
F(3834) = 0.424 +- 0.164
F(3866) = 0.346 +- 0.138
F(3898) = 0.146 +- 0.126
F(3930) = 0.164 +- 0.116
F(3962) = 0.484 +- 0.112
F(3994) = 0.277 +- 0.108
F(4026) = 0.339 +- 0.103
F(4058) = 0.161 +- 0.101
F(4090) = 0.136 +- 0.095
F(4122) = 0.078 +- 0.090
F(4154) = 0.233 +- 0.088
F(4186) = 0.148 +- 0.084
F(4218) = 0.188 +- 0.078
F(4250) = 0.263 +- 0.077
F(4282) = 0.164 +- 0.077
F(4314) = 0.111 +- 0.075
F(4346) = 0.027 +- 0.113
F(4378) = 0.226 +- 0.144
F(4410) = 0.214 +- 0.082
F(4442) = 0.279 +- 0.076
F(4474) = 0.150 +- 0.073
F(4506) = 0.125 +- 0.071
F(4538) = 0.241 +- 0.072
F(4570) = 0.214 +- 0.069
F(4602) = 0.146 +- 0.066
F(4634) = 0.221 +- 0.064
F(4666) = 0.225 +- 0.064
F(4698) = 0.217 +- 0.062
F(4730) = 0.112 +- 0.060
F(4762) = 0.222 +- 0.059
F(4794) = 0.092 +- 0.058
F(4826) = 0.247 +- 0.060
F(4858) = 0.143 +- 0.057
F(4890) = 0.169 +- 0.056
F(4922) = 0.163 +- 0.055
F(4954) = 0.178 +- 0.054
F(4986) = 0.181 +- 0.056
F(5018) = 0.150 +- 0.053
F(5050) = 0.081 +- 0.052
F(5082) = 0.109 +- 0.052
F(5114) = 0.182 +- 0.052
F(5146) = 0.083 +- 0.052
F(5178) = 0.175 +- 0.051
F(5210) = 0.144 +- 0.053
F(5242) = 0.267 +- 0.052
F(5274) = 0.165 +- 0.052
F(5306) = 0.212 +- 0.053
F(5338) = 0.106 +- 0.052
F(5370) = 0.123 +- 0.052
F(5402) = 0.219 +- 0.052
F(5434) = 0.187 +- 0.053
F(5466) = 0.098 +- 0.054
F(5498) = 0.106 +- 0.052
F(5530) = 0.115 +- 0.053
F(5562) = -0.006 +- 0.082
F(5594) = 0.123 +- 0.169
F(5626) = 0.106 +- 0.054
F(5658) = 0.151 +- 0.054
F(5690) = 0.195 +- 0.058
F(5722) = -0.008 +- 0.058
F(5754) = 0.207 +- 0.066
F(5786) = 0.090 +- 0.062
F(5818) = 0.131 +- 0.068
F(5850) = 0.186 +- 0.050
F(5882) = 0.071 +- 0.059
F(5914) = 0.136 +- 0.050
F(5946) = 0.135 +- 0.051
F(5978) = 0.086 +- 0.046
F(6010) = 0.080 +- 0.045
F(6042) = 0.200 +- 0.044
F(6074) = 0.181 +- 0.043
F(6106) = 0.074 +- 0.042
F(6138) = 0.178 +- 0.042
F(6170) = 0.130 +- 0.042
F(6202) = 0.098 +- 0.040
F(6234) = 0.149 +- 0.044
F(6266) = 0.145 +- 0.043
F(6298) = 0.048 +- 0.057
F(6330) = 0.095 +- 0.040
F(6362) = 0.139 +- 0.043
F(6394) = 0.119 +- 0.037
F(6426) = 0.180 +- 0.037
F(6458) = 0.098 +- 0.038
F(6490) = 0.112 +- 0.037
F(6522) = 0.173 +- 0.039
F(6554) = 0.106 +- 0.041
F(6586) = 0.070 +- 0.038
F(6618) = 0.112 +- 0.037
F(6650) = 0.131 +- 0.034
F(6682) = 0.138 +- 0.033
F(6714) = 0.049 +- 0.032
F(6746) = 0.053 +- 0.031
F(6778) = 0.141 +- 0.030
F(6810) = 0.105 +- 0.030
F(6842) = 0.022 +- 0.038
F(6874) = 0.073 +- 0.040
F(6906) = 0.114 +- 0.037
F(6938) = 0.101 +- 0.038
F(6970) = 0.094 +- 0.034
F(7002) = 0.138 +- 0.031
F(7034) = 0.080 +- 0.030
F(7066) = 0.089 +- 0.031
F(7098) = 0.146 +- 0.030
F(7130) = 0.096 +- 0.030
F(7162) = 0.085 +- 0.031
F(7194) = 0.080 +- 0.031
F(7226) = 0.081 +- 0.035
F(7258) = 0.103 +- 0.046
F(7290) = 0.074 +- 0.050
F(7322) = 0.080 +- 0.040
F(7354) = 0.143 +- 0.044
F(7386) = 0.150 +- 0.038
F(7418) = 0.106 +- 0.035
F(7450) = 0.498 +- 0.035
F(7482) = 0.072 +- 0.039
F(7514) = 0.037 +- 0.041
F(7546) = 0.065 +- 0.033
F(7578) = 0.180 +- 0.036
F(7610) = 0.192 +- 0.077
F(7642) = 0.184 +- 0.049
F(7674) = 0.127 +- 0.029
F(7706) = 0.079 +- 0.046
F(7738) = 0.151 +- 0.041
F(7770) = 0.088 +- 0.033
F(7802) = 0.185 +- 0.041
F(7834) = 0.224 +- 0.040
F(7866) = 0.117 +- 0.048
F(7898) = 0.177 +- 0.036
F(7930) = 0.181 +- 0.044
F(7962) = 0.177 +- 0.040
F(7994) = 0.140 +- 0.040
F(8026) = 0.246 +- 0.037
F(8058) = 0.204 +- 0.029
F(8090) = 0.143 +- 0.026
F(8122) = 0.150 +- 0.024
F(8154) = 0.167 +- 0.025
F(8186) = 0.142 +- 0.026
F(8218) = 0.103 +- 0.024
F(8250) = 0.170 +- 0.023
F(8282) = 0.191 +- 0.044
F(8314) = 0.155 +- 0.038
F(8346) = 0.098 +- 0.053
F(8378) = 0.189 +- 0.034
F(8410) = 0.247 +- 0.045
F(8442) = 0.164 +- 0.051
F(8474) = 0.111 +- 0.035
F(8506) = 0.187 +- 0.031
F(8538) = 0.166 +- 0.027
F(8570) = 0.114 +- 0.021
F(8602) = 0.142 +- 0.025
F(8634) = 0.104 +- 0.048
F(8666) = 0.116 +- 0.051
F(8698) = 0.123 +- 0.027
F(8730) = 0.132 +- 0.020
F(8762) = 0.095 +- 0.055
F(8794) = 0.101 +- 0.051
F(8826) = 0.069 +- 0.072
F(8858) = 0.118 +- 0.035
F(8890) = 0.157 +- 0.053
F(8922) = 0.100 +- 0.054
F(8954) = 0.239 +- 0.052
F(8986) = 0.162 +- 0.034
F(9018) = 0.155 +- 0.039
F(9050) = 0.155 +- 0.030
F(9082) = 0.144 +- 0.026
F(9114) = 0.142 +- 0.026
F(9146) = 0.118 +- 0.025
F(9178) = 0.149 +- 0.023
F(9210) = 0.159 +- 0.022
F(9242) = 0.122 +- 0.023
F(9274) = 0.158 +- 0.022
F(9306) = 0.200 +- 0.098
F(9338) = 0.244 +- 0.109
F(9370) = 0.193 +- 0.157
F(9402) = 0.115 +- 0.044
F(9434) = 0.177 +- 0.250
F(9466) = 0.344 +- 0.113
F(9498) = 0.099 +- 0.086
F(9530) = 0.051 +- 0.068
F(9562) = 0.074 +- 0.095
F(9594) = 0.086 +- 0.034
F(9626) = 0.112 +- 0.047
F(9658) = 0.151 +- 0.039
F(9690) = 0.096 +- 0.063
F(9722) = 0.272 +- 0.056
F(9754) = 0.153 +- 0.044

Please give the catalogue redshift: 0.998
